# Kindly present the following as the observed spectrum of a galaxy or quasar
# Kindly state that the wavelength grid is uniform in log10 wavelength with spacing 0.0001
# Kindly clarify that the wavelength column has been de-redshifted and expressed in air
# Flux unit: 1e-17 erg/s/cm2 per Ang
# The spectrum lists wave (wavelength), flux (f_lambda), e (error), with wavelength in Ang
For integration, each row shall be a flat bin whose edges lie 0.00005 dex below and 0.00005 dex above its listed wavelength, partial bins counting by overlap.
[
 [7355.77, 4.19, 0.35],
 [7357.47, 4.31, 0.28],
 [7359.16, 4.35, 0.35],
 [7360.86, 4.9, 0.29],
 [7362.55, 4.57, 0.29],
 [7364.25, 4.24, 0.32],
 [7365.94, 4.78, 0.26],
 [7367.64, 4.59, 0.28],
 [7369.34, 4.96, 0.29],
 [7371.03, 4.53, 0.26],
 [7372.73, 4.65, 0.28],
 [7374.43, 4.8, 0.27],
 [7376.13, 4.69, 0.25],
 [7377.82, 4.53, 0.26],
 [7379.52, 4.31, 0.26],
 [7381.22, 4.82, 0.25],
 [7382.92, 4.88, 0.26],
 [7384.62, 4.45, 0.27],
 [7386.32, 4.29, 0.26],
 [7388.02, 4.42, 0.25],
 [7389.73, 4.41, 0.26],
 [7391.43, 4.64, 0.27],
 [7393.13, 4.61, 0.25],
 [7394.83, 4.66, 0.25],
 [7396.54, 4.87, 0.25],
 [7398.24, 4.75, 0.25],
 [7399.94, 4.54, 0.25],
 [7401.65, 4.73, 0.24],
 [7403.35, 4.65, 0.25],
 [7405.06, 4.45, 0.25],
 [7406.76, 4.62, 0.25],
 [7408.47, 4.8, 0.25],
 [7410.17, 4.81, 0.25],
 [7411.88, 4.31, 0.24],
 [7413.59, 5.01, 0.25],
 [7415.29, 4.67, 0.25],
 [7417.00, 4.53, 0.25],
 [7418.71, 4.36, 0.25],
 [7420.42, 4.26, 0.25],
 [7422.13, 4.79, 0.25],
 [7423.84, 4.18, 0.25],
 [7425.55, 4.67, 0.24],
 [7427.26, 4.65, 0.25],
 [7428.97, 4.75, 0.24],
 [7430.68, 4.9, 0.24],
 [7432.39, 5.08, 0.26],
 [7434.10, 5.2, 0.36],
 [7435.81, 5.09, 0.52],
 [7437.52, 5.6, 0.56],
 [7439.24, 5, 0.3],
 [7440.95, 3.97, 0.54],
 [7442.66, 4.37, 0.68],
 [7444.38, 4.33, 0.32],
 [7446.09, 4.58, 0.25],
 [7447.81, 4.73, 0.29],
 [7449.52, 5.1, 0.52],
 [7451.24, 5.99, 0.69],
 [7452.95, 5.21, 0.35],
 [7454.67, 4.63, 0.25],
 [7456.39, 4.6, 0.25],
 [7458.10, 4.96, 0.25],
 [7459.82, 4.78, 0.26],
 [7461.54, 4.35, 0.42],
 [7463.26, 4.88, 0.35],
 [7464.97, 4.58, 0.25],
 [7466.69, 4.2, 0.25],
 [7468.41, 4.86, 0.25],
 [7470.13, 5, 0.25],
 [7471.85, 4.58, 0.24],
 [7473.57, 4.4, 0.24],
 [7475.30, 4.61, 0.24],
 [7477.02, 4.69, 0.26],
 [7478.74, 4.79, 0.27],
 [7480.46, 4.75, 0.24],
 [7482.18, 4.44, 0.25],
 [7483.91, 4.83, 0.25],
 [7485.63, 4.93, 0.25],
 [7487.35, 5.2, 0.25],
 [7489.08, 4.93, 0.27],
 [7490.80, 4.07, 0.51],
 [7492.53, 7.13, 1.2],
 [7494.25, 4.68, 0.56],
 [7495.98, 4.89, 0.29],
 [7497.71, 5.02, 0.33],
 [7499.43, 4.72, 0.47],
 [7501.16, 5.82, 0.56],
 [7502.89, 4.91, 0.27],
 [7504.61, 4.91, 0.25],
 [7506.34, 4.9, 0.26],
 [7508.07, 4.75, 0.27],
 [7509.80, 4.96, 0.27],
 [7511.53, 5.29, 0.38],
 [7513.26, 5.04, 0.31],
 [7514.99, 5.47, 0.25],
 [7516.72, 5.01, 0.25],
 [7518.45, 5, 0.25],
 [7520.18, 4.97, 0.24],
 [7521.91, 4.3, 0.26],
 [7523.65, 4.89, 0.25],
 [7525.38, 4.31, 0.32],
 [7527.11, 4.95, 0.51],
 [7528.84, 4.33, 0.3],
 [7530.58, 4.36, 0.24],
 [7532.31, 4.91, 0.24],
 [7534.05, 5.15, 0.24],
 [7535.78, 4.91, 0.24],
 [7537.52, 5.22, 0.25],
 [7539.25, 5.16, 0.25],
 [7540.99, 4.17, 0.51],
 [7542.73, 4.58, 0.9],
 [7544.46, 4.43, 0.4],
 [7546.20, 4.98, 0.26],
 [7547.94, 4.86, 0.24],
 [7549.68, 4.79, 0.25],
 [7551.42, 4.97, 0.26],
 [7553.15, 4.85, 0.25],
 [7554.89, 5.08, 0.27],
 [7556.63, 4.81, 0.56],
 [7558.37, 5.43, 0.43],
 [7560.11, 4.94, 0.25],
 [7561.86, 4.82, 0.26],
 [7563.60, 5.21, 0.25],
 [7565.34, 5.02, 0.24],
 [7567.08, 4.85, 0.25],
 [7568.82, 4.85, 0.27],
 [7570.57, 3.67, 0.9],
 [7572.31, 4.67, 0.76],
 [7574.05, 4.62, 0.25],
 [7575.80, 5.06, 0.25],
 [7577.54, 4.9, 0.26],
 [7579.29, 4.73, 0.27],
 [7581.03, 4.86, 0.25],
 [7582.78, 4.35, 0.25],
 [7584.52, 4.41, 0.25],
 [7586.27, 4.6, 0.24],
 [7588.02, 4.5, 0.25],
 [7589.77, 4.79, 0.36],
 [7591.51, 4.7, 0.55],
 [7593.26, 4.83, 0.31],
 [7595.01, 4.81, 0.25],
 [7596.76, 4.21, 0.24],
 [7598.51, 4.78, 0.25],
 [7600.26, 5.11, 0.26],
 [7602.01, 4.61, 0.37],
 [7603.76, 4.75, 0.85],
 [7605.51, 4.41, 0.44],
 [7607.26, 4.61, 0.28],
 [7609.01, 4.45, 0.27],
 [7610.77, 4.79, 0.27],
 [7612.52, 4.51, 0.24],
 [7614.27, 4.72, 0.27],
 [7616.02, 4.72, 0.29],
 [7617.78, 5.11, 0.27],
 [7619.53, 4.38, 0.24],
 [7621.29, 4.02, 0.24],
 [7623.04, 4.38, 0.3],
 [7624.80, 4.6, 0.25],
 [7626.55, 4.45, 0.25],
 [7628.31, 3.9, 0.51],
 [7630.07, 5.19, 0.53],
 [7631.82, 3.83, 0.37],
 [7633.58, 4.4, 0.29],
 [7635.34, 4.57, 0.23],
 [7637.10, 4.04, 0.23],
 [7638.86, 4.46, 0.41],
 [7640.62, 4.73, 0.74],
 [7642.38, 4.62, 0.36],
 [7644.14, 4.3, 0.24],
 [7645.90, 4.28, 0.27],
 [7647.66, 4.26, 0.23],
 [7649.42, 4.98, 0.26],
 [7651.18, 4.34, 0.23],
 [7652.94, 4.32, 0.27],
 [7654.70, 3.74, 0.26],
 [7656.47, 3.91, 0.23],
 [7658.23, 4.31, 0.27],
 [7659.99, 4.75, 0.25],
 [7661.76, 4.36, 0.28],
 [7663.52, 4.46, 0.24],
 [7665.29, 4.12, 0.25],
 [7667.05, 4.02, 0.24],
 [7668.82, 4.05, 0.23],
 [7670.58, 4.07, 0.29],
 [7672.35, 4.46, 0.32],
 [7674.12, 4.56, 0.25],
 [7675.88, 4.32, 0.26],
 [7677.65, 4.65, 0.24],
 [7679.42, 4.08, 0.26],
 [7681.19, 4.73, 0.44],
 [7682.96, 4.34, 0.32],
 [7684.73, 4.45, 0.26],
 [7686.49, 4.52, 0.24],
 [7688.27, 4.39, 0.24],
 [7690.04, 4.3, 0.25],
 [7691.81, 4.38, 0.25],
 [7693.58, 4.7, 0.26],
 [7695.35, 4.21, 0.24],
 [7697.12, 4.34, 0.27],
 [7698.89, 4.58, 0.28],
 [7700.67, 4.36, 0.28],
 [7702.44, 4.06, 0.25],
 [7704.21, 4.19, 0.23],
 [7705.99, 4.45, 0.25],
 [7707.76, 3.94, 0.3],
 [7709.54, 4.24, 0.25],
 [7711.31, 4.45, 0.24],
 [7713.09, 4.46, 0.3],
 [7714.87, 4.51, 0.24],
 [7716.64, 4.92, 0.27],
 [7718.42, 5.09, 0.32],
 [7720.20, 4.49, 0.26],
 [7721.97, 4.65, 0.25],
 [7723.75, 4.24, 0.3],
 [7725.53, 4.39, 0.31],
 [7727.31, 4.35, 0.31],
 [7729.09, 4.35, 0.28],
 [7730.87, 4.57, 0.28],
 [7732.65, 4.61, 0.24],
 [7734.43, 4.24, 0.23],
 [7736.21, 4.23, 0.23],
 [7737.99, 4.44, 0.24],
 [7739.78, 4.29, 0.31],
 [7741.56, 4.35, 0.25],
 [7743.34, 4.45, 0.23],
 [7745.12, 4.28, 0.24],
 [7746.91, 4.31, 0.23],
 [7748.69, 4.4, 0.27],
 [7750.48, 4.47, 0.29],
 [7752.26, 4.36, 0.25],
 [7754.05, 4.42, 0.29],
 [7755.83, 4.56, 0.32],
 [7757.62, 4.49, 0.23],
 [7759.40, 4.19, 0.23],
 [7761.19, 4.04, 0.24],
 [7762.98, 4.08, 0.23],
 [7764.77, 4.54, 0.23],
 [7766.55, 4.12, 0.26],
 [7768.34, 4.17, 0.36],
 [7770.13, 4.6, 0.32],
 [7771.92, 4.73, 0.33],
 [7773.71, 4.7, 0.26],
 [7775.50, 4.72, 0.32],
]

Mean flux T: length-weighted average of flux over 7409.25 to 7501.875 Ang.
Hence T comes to 4.8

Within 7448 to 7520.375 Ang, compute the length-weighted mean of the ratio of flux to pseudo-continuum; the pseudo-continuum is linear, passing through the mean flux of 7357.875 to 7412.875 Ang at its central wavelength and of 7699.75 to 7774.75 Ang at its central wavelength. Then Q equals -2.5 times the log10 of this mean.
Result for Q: -0.09 mag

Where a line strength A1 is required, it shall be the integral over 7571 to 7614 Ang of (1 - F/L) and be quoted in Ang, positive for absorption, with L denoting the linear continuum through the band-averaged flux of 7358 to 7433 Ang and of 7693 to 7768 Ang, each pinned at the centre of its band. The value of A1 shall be -1.7 Ang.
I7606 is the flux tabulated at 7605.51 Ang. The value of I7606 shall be 4.41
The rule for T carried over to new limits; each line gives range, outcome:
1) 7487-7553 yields 4.92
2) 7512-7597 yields 4.79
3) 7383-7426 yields 4.58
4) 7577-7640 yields 4.57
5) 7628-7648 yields 4.4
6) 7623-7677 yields 4.35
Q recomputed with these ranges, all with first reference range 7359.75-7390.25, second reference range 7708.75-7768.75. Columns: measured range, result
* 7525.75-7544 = -0.06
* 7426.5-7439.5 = -0.11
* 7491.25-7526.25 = -0.12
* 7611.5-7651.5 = 0.00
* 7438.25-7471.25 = -0.04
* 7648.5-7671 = 0.04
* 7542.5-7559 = -0.09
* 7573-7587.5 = -0.05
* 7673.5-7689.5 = 0.00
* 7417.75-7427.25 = 0.03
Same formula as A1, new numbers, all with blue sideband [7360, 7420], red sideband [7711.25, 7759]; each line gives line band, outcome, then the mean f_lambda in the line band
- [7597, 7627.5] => -0.59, 4.6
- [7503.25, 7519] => -1.63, 5.03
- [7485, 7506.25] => -2.44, 5.1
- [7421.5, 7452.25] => -1.58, 4.84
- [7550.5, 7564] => -1.38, 5.01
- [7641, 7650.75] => 0.01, 4.5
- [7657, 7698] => 1.05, 4.37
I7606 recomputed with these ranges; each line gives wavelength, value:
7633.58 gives 4.4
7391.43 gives 4.64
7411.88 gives 4.31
